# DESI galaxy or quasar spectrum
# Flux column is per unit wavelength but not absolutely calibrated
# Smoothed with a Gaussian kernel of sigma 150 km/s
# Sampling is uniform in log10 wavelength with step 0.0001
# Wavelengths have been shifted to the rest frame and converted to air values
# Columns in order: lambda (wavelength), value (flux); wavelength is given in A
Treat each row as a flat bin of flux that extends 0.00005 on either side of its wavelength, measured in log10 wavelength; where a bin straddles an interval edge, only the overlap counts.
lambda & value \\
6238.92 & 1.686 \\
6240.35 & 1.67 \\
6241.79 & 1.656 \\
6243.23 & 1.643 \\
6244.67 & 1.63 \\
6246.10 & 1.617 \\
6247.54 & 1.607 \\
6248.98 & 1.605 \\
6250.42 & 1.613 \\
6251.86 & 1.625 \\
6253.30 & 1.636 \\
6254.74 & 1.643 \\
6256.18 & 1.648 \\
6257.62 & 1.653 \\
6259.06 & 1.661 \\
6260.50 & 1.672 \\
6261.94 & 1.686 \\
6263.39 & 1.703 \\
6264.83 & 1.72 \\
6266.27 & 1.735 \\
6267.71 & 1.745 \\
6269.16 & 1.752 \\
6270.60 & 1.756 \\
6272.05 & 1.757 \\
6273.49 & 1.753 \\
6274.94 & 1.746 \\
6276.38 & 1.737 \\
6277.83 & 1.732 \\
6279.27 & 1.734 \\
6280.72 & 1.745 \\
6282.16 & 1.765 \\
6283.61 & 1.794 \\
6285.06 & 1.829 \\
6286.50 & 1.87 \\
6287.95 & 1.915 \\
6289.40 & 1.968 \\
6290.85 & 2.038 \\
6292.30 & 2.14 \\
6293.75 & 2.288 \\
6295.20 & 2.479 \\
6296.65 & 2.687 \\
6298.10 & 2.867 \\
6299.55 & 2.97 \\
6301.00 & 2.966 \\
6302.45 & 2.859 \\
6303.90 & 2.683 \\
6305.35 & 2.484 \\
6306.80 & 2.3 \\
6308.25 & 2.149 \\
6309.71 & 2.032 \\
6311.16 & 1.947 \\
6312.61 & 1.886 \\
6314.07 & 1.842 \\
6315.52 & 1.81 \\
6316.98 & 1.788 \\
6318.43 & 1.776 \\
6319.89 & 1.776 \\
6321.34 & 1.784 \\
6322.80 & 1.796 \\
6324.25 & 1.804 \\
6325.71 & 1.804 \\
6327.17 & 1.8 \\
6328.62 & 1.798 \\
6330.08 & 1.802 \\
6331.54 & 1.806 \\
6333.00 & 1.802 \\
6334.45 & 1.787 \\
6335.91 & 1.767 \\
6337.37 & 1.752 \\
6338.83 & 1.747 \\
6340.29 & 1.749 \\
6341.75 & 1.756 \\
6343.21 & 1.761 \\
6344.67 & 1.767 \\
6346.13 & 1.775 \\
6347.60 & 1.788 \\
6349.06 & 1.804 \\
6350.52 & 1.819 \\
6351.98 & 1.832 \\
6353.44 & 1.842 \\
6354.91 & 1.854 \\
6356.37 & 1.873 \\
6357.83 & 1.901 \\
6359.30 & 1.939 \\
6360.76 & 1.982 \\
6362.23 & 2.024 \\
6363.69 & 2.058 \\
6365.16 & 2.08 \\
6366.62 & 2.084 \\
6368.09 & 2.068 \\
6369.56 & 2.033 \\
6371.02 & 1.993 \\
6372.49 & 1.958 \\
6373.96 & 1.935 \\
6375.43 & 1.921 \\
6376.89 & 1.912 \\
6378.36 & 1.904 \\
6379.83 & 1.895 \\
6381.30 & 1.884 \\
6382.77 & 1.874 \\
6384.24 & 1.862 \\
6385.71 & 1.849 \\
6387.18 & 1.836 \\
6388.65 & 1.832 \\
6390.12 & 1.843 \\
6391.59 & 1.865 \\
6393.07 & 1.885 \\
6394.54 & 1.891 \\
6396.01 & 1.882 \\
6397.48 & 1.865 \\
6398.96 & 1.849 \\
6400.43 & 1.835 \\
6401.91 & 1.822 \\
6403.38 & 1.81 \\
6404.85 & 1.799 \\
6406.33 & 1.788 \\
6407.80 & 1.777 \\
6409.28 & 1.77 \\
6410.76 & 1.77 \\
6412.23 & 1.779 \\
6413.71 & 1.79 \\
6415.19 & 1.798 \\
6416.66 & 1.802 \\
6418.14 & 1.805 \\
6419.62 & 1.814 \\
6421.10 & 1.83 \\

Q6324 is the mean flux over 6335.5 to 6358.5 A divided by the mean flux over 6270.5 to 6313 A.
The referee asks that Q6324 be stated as 0.84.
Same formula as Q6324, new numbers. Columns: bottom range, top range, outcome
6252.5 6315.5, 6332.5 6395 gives 0.94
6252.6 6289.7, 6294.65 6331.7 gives 1.23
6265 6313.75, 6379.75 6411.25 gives 0.88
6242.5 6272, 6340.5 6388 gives 1.14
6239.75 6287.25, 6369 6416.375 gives 1.09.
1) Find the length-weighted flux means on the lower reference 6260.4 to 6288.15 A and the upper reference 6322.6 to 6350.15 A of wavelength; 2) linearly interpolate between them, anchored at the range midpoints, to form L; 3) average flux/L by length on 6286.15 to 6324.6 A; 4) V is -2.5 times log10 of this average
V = -0.23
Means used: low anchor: 1.76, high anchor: 1.78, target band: 2.19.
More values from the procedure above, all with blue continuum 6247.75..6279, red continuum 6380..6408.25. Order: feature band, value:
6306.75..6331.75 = -0.06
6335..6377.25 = -0.05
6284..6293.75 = -0.15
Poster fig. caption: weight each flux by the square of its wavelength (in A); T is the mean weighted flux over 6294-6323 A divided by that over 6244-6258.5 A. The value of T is 1.41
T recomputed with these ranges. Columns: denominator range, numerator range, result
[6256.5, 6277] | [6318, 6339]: 1.06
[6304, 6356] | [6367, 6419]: 1.02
